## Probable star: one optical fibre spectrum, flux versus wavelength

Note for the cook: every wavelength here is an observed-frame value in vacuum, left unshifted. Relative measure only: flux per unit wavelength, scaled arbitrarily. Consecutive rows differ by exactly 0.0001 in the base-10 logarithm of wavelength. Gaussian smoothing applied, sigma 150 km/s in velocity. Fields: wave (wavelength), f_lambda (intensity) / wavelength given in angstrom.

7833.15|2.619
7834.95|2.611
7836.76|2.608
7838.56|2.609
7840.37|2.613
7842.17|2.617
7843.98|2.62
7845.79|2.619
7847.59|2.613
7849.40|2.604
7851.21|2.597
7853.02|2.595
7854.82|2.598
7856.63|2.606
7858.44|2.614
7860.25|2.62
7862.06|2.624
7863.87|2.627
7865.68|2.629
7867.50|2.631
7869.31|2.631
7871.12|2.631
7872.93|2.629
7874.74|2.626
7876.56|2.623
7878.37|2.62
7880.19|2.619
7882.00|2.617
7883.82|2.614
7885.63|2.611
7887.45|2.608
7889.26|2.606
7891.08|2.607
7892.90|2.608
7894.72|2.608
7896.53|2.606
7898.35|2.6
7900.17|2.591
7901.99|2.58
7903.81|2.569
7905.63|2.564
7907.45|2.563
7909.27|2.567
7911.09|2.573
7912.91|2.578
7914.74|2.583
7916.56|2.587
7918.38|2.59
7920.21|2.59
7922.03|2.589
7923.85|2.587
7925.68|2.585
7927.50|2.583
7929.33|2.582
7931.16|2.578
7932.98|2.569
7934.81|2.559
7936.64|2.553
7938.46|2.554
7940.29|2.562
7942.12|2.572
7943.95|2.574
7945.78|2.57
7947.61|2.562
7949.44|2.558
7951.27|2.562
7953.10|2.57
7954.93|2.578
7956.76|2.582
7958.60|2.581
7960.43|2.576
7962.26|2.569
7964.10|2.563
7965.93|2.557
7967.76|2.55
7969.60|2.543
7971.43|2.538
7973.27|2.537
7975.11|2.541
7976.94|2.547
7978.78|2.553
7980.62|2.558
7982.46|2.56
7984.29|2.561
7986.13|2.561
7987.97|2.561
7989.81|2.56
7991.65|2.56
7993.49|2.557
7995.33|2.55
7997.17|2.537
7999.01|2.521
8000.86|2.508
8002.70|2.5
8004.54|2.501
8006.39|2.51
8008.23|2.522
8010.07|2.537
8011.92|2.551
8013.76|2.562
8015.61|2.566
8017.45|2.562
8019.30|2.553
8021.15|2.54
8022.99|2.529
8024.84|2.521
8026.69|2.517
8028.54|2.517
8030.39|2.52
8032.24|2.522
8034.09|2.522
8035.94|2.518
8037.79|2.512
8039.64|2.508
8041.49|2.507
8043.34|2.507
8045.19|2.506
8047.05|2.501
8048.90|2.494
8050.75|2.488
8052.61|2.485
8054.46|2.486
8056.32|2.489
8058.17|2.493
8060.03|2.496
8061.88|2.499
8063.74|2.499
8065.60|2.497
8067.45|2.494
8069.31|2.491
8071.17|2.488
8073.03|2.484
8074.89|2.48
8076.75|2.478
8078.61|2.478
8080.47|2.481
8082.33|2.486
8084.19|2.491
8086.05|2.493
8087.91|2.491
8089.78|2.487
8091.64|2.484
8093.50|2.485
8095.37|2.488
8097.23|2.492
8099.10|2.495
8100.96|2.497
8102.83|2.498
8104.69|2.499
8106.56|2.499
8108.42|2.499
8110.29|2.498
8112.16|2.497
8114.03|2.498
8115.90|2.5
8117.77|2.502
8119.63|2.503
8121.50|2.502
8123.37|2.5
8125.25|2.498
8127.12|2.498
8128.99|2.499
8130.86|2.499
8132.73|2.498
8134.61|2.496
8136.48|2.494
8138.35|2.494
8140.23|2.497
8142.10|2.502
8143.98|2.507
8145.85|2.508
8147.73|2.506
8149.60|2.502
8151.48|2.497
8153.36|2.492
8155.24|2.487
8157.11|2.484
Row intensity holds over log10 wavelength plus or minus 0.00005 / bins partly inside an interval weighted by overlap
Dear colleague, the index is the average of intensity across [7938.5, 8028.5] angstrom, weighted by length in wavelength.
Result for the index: 2.55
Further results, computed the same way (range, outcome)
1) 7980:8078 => 2.52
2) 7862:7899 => 2.62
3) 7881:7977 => 2.58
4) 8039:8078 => 2.49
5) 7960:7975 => 2.55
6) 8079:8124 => 2.49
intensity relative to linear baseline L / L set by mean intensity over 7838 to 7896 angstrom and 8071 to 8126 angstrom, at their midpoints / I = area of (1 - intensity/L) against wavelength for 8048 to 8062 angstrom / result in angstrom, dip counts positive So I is 0.1 angstrom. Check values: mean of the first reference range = 2.62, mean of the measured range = 2.49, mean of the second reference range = 2.49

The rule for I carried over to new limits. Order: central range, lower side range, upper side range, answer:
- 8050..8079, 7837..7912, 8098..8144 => 0.4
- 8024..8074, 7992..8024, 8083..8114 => 0.3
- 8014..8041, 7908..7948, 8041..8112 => -0.1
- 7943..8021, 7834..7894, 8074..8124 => 0.1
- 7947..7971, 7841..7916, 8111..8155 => 0.1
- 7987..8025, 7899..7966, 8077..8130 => 0.0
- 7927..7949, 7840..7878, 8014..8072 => 0.0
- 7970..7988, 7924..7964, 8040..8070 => 0.0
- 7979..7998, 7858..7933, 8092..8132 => 0.0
